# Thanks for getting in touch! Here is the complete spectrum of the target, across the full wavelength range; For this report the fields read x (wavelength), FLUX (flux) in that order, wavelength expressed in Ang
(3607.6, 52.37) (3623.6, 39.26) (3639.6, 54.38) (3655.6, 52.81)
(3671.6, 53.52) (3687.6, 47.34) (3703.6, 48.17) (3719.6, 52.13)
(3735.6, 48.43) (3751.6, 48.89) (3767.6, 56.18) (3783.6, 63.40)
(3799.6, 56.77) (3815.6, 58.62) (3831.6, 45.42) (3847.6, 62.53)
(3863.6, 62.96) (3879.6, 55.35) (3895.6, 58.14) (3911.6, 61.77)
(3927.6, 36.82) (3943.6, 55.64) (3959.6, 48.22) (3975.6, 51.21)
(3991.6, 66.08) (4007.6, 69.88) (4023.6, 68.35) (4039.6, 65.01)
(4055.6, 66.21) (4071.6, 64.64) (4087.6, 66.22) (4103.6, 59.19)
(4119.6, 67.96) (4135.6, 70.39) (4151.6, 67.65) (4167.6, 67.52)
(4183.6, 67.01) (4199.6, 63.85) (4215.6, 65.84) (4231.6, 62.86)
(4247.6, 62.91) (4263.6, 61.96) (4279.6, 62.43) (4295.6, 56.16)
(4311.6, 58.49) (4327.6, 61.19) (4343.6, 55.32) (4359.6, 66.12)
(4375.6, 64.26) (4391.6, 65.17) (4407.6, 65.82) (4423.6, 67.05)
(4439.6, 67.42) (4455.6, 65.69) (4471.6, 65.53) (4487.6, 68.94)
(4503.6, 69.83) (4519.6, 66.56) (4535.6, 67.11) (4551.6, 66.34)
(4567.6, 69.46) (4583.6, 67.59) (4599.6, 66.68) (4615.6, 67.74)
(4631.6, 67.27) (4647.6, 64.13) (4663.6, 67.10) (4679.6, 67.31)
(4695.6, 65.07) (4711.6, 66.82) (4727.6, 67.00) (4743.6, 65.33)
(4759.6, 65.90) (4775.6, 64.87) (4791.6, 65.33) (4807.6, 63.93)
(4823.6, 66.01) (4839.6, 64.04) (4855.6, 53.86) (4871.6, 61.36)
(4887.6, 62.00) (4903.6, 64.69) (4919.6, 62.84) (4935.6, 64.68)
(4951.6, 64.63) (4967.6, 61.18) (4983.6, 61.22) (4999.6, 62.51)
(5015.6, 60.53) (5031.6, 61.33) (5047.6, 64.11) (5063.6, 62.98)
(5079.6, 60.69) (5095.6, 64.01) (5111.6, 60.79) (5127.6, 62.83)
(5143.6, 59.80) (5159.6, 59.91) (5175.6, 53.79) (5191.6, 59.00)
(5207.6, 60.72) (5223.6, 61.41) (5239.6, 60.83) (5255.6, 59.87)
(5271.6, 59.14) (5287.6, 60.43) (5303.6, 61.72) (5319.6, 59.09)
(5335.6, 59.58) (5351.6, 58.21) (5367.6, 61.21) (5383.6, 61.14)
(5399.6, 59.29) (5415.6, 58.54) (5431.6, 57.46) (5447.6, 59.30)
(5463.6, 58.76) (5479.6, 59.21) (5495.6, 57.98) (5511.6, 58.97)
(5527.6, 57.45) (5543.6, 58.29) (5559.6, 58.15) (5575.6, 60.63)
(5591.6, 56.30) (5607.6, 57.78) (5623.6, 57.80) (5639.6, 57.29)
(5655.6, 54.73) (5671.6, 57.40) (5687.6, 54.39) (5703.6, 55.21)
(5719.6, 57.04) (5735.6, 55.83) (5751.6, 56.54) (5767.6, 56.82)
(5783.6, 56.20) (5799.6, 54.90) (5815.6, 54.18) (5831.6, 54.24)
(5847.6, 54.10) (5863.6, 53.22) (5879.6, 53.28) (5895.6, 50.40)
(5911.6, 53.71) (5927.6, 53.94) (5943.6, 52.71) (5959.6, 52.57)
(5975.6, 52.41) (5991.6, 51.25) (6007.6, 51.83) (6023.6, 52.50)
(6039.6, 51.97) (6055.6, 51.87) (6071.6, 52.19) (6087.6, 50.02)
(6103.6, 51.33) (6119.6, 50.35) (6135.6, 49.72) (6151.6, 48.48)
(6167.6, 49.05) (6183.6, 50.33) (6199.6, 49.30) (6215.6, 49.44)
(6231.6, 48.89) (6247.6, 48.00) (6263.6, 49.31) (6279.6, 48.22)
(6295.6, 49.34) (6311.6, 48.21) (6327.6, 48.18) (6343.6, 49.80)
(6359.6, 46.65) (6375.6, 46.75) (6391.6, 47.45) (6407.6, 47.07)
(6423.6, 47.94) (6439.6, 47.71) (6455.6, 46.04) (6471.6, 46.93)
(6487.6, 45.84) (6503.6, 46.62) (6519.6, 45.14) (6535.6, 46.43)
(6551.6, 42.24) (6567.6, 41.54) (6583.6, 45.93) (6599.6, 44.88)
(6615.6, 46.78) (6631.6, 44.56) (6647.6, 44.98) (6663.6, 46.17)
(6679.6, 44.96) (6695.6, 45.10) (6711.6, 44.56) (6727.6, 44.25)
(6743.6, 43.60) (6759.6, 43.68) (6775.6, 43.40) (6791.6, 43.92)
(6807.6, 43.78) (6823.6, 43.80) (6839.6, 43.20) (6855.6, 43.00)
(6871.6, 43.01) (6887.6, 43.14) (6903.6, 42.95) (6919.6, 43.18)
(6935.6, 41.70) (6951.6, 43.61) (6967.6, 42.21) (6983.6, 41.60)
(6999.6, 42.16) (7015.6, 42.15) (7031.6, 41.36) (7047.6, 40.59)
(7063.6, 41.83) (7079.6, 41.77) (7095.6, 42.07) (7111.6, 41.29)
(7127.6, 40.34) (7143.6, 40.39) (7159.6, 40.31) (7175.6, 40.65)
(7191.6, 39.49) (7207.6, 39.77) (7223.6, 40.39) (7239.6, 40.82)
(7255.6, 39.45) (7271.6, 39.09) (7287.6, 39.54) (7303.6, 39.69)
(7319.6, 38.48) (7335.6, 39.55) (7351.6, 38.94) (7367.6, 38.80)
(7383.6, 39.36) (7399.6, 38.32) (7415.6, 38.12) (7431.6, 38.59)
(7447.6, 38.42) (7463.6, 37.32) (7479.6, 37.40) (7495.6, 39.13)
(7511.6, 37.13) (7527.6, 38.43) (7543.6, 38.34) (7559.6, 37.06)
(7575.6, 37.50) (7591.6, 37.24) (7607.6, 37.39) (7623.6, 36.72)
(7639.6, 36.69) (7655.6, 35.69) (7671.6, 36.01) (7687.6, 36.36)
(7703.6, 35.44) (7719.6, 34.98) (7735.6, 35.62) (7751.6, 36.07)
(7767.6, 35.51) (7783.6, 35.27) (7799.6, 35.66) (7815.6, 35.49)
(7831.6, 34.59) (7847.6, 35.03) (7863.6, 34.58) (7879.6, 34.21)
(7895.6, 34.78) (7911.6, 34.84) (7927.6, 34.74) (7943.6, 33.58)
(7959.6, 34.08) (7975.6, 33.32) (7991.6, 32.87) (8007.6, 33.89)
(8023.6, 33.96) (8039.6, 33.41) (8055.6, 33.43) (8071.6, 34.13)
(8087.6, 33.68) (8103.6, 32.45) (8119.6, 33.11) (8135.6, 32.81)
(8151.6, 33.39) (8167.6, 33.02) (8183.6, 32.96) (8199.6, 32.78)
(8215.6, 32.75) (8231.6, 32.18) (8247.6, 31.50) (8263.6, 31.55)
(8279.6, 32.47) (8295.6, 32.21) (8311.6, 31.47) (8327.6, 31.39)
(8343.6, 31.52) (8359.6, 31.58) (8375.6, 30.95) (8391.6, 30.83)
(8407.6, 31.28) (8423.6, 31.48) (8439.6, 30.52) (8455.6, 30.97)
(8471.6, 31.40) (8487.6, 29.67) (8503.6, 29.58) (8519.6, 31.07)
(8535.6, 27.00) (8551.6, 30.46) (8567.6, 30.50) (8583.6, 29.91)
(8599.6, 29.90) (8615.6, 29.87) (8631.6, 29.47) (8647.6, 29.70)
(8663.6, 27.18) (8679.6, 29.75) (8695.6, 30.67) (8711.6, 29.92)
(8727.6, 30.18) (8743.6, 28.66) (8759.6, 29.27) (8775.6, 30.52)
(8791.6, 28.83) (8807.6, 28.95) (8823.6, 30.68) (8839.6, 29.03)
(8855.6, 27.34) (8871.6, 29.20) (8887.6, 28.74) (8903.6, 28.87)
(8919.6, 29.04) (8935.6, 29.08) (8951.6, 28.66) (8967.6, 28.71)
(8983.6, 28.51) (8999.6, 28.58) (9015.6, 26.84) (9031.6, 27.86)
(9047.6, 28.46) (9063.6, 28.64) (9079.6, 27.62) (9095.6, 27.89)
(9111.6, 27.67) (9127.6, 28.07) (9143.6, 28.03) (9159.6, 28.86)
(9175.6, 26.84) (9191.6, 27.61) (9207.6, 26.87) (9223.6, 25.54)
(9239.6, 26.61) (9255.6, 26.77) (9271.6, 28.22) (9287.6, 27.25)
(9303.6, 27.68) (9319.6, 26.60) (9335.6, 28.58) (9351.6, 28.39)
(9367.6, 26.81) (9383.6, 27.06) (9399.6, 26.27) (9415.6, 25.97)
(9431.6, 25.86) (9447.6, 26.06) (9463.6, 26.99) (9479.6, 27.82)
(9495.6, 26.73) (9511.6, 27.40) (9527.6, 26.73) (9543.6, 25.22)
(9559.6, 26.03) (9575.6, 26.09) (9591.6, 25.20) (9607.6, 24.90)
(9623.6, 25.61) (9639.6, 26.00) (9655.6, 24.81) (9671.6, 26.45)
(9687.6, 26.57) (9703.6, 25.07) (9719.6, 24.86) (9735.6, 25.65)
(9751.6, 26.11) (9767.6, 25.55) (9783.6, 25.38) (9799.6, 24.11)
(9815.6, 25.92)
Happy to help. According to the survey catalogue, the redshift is 0.00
